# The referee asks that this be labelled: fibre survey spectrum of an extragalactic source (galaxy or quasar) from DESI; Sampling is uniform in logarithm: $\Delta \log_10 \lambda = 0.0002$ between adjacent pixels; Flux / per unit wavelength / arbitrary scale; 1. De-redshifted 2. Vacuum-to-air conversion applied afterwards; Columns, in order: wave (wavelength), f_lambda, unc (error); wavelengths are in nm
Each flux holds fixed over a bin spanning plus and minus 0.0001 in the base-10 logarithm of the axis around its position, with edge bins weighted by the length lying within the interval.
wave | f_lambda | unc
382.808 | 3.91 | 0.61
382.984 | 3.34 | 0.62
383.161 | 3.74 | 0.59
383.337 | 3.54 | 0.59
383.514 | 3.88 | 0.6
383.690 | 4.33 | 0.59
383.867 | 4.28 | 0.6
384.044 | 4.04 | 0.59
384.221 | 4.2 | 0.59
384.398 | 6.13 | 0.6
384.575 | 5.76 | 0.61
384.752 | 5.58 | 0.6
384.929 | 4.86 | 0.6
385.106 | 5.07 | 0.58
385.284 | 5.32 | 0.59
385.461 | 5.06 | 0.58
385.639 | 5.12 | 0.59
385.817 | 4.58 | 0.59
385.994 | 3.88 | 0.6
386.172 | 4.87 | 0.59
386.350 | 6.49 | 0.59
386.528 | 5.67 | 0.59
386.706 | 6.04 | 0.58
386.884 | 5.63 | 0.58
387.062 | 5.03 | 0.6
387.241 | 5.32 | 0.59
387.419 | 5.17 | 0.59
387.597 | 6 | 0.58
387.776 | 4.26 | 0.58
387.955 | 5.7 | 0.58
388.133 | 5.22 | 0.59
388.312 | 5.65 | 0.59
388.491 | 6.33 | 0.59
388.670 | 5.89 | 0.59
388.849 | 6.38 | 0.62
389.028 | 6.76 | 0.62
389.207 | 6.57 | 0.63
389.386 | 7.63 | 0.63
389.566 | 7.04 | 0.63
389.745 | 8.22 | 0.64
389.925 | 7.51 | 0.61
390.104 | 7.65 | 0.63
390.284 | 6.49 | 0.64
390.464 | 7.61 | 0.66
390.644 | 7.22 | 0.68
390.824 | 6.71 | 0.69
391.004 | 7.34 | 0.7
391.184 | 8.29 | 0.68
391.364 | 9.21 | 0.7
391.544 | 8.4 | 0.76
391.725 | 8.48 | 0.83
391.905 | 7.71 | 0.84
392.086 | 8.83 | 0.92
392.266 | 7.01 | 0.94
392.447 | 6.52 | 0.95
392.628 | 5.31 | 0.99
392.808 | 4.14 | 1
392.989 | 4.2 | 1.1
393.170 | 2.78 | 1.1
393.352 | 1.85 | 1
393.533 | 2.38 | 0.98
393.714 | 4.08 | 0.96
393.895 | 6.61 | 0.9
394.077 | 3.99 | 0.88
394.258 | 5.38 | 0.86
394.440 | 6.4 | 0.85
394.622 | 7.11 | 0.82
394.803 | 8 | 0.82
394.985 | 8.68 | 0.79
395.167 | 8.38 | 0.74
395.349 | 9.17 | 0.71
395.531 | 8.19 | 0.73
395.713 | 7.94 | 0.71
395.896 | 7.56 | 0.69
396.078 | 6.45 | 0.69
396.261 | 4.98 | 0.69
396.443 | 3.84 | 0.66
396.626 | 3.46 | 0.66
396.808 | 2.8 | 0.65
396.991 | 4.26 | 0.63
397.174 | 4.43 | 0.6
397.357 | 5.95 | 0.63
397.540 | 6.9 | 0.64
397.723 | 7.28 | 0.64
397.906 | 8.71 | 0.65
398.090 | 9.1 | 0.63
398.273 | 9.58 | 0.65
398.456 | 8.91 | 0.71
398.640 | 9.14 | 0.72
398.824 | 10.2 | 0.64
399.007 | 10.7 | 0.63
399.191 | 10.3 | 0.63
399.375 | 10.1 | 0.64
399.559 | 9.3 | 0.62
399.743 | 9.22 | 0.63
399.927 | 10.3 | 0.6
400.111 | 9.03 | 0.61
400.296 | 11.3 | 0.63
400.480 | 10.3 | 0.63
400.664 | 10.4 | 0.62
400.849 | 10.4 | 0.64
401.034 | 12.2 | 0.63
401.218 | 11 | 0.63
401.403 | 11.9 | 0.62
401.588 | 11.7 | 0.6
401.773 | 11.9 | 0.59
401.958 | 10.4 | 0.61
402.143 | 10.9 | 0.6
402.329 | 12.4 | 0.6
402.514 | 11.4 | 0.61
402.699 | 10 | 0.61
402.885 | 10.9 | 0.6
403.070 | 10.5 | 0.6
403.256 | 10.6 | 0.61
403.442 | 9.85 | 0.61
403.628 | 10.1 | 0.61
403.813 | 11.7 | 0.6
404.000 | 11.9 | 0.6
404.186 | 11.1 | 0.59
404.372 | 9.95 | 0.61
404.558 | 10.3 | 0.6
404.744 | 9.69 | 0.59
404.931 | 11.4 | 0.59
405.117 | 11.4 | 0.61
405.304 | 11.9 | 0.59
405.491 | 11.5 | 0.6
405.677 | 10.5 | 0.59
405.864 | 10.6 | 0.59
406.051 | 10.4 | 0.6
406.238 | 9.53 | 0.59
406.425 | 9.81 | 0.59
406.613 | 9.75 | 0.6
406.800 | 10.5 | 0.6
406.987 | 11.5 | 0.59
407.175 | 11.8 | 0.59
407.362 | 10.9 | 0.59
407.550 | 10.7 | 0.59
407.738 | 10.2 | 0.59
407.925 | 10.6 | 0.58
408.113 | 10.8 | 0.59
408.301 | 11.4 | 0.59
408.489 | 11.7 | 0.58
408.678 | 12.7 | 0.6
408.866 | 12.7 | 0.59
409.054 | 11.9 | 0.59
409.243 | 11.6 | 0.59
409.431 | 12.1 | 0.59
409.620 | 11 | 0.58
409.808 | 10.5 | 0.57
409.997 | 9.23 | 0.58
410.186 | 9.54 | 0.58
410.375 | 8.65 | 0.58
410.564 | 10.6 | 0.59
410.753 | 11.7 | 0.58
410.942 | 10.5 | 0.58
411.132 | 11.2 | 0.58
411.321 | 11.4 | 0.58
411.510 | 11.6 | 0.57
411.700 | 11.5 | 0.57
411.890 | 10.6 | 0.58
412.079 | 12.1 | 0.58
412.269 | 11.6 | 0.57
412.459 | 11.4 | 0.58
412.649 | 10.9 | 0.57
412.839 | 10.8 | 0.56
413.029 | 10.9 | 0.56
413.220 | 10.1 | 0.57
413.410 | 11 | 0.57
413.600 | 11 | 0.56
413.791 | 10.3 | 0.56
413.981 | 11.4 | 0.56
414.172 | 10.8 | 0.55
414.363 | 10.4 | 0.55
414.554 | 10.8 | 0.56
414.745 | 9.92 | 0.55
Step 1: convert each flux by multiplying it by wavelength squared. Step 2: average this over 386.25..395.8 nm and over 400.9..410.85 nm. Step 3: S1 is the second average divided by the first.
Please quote 1.83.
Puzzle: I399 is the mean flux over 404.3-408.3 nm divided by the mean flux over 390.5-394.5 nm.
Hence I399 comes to 1.8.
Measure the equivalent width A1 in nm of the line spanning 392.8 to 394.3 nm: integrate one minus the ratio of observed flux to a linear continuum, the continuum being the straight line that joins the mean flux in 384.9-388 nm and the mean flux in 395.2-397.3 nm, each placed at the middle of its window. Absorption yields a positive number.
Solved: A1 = 0.471 nm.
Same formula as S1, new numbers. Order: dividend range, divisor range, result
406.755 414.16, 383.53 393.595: 2.09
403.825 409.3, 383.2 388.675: 2.39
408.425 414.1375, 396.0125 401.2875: 1.42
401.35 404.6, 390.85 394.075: 1.92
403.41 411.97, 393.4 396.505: 1.82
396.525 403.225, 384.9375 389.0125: 1.85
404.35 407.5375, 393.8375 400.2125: 1.49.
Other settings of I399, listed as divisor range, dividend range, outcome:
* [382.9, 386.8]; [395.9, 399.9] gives 1.55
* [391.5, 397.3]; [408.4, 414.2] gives 1.88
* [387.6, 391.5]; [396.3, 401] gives 1.21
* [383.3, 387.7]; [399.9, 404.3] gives 2.16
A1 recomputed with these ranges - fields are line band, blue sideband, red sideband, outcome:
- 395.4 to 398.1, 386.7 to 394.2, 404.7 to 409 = 0.65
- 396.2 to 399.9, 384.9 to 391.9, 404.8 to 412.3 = 0.46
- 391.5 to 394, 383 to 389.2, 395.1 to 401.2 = 0.47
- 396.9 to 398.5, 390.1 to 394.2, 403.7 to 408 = 0.17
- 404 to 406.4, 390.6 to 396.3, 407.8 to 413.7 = -0.27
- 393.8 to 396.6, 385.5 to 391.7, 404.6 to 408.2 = 0.42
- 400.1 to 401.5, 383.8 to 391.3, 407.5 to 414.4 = -0.34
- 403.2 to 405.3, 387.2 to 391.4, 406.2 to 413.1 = -0.20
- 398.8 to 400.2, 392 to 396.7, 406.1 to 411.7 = -0.41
